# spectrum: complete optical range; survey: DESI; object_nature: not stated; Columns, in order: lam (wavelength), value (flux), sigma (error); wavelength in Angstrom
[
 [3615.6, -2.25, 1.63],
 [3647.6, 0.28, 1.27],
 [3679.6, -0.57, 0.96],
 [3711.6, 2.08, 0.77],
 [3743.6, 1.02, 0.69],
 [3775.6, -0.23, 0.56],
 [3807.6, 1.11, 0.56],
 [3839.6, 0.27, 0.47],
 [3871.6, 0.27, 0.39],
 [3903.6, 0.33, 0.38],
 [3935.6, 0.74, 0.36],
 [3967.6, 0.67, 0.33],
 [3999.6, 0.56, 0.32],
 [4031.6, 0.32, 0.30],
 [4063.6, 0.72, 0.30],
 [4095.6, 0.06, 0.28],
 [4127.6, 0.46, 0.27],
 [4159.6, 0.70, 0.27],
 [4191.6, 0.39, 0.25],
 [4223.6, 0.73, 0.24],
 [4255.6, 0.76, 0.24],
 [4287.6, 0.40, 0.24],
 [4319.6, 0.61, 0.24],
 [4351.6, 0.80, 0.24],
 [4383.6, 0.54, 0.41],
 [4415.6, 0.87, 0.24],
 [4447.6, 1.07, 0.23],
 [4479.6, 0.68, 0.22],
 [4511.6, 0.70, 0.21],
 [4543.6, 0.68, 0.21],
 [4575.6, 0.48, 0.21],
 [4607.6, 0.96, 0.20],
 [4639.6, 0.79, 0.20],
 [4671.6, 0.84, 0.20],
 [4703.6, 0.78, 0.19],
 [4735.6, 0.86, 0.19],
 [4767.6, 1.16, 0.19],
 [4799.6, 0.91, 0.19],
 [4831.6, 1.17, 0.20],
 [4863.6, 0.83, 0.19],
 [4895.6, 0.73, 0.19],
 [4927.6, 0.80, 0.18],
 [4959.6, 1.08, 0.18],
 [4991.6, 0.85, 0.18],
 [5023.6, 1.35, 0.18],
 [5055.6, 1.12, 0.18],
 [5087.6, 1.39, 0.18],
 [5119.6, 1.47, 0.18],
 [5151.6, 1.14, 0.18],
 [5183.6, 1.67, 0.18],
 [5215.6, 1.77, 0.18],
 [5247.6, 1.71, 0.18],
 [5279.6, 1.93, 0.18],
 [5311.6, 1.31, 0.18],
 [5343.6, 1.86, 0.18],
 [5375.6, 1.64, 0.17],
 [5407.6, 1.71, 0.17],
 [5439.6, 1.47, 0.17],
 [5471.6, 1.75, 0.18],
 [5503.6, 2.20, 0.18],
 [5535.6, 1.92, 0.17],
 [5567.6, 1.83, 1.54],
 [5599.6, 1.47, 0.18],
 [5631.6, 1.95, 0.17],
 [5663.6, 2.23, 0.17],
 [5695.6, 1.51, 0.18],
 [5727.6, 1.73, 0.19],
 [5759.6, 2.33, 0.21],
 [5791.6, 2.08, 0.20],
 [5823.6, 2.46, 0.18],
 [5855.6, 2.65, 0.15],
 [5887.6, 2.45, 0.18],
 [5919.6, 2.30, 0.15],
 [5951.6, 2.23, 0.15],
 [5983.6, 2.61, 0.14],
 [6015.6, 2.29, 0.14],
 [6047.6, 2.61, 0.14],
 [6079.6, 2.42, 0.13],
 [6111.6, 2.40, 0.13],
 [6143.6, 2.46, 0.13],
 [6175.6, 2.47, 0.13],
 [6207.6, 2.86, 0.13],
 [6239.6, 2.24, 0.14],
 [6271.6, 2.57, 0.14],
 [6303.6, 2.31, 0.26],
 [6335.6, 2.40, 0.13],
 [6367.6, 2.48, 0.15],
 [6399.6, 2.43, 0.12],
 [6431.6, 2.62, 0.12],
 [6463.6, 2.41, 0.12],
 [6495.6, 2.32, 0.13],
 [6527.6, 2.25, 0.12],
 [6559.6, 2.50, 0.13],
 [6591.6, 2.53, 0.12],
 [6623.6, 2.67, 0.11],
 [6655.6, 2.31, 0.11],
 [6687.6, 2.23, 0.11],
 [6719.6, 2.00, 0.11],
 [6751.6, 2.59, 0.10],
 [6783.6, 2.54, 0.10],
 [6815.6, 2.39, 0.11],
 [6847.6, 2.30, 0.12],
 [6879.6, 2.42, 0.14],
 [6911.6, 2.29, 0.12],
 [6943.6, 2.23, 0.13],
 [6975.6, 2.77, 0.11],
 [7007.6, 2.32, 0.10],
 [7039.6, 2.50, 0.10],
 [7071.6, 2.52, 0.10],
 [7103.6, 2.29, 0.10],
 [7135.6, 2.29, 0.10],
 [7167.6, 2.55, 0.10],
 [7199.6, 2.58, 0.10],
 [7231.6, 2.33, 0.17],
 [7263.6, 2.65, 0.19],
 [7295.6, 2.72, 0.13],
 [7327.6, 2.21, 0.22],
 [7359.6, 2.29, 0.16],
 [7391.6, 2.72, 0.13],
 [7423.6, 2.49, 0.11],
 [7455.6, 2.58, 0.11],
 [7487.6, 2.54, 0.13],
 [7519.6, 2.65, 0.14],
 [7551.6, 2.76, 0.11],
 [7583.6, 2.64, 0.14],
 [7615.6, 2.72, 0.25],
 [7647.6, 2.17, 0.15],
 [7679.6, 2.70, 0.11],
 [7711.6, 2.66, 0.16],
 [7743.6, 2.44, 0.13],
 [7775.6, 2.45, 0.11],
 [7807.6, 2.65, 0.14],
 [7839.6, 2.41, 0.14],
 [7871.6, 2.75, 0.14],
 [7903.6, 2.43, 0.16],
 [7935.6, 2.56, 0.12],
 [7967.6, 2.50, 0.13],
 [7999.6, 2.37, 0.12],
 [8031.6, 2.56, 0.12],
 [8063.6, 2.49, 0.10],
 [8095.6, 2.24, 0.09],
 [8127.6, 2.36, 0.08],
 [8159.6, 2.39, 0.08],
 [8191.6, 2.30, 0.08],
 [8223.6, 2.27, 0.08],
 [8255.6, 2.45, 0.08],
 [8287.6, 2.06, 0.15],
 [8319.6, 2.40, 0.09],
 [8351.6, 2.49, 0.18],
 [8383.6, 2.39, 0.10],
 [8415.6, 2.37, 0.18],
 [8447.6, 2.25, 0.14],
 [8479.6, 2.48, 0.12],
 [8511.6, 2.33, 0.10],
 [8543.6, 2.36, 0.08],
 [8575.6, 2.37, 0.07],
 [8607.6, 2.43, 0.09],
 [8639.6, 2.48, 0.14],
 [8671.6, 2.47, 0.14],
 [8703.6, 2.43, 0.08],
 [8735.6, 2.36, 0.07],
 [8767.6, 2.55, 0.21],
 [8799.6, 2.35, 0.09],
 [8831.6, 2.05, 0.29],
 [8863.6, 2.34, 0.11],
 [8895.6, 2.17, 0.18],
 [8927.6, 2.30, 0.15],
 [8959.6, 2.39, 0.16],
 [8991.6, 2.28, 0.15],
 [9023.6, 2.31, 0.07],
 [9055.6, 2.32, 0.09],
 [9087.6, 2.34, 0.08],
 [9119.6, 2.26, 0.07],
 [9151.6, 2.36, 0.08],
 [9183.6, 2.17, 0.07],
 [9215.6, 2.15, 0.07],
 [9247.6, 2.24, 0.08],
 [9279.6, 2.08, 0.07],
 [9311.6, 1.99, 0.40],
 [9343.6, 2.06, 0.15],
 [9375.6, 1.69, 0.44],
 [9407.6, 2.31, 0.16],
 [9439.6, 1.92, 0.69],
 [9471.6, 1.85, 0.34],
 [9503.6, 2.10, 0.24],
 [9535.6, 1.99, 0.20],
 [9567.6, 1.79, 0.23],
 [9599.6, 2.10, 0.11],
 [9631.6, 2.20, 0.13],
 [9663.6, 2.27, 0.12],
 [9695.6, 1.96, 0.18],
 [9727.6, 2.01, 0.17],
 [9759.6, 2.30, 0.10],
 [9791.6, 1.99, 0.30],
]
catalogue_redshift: 0.30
